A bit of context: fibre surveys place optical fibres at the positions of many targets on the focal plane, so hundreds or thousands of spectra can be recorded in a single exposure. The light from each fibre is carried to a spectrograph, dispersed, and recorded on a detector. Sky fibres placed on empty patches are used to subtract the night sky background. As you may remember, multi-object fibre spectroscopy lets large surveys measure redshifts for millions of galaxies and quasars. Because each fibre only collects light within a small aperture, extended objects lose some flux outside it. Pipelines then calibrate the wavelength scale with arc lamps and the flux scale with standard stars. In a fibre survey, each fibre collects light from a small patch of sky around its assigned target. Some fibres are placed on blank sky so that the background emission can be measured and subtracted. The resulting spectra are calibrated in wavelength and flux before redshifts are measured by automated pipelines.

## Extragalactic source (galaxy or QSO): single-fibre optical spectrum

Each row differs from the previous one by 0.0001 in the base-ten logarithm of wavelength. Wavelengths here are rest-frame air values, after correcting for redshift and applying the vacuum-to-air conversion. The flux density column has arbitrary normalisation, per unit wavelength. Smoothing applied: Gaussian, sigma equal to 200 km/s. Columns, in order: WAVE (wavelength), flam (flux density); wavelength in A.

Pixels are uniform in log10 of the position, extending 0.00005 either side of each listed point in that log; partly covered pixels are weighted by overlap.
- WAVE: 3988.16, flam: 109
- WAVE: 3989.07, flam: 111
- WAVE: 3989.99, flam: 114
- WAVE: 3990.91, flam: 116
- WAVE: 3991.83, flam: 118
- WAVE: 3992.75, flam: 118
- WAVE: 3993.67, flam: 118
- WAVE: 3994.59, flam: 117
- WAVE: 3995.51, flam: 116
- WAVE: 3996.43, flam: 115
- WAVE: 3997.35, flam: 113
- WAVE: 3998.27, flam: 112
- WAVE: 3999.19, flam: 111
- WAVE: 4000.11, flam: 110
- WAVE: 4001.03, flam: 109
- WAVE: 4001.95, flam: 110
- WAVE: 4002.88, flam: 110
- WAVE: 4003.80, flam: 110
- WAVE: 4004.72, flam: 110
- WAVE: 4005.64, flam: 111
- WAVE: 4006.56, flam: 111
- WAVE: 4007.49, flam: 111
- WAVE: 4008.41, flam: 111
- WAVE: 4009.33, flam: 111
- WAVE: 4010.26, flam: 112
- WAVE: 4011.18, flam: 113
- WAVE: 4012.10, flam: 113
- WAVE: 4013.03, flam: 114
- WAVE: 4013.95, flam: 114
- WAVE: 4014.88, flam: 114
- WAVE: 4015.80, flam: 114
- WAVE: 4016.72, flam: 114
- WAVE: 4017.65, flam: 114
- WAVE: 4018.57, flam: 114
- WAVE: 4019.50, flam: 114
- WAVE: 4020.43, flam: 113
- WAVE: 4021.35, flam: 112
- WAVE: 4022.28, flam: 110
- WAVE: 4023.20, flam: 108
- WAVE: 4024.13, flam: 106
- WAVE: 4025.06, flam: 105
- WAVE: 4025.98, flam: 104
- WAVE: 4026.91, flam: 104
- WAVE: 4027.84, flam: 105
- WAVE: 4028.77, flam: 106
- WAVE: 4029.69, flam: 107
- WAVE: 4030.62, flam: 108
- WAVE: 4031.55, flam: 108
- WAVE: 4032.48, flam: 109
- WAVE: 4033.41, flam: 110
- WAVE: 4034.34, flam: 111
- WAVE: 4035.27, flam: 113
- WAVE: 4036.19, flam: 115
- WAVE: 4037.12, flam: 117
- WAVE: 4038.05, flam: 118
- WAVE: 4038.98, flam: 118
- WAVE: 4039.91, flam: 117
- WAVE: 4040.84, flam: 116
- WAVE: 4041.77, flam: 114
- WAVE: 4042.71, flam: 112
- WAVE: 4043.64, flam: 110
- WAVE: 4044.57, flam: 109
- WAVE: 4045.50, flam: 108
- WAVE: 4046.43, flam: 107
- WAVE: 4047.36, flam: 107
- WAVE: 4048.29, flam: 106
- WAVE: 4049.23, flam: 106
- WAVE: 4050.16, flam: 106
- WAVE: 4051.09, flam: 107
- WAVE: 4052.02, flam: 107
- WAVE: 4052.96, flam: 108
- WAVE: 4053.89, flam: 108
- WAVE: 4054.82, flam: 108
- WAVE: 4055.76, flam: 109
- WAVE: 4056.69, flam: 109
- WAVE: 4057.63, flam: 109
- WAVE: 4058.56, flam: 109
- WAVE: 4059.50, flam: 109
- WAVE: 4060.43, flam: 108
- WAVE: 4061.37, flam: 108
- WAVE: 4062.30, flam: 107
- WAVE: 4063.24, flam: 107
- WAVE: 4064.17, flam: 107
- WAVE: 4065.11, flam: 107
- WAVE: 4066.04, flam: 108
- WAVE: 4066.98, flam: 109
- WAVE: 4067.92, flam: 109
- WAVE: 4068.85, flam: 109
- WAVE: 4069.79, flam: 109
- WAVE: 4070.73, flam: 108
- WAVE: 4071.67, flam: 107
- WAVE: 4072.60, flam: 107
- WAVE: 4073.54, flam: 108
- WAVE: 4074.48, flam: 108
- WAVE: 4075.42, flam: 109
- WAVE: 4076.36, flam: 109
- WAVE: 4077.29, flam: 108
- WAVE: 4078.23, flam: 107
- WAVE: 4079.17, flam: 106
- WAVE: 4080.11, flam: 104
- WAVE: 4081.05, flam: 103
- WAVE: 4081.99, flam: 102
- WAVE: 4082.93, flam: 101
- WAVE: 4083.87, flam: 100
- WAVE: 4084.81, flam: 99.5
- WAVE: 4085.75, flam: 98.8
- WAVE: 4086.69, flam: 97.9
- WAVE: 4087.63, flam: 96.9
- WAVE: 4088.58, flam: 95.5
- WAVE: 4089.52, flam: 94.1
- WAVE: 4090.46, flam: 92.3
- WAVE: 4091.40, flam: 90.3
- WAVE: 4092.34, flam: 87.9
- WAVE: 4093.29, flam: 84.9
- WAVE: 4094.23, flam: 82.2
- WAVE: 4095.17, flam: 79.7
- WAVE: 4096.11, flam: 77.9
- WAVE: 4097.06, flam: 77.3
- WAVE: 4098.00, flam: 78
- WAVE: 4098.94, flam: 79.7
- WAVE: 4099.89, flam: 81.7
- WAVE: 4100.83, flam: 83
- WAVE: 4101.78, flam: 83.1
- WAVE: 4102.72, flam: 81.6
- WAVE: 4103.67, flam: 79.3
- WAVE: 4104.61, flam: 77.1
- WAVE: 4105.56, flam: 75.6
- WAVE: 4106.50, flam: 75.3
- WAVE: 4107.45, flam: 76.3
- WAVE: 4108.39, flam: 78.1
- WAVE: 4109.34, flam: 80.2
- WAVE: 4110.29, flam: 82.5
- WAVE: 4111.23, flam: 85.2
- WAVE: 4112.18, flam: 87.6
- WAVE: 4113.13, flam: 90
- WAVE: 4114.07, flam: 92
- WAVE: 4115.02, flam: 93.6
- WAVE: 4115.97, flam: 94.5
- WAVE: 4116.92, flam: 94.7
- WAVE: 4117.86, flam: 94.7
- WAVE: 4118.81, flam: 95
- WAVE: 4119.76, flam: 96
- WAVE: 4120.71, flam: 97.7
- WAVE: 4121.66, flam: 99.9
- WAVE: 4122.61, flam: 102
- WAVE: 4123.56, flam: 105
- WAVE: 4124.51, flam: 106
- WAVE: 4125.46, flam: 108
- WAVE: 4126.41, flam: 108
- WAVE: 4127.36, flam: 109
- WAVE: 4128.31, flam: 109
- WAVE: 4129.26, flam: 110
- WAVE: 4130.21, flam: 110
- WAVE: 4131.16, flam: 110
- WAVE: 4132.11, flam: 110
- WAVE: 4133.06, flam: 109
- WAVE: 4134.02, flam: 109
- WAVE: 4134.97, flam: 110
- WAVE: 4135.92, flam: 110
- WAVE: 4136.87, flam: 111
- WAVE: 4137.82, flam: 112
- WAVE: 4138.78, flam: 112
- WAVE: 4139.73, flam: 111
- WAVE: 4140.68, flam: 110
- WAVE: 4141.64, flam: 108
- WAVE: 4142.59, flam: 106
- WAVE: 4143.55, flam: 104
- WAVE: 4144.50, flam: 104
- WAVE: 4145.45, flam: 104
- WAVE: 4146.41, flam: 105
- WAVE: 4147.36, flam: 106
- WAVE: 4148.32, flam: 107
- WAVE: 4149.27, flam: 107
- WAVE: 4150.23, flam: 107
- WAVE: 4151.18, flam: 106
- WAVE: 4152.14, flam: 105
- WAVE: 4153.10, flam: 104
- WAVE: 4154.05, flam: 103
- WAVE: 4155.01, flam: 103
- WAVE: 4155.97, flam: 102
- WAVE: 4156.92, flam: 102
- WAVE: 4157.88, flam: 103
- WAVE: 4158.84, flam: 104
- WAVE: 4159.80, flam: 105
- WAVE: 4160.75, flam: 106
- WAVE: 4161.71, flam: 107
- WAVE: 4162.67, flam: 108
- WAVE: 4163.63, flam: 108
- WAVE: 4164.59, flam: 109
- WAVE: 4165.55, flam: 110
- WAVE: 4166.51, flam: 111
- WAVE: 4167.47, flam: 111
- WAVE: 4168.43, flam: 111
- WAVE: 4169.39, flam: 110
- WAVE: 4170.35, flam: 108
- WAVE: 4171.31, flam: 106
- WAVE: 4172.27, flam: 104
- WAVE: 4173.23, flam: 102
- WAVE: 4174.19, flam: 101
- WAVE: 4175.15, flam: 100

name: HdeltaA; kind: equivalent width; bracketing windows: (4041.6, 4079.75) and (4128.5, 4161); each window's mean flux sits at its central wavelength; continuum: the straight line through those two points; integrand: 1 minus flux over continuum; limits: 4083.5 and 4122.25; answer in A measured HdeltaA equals 7.20 A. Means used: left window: 108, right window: 107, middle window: 87.5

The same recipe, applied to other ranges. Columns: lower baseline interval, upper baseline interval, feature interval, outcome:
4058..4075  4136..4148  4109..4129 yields 2.0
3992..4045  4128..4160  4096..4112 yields 4.2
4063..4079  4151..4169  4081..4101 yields 3.3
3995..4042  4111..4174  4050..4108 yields 5.4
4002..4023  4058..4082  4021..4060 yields 0.2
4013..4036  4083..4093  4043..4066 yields -1.1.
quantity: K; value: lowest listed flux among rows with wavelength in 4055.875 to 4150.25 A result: 75.3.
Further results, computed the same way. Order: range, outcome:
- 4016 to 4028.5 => 104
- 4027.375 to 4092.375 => 87.9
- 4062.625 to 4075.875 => 107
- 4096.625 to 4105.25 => 77.1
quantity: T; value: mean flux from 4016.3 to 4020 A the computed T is 114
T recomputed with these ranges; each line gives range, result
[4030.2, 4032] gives 108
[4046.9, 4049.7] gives 106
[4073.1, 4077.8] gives 108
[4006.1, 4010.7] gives 111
